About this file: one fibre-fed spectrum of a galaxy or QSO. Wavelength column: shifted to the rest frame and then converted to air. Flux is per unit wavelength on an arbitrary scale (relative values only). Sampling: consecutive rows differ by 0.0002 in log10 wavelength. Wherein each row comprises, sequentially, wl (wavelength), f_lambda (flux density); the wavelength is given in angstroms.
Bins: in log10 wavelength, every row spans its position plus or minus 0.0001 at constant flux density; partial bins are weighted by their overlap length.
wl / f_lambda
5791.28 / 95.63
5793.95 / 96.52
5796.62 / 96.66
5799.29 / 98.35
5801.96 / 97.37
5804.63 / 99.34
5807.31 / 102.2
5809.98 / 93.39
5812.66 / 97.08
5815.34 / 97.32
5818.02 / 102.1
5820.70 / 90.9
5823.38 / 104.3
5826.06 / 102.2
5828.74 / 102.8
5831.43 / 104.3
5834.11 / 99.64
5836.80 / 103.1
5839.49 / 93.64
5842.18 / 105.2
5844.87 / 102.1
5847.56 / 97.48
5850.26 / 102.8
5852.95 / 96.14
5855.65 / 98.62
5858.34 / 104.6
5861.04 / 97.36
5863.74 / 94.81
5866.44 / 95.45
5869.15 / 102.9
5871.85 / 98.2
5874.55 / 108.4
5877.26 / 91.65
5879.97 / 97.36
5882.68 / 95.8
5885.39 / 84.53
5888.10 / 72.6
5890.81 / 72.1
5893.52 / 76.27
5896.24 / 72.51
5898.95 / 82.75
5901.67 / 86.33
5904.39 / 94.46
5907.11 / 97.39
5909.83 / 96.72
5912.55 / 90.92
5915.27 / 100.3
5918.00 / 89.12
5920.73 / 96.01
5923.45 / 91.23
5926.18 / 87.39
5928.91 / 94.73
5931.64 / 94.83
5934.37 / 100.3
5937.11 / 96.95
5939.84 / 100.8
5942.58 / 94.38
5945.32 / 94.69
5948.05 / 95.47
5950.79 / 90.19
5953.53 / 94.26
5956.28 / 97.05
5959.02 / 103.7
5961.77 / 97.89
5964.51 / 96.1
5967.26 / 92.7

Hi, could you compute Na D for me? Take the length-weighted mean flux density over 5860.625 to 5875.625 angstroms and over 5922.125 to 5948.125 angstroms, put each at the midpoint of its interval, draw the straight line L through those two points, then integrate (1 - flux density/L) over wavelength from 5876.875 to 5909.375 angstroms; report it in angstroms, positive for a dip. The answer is 4.12 angstroms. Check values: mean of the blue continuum 99.5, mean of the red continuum 95.1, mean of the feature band 85.4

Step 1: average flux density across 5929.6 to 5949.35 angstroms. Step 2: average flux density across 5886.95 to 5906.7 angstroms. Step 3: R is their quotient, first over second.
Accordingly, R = 1.2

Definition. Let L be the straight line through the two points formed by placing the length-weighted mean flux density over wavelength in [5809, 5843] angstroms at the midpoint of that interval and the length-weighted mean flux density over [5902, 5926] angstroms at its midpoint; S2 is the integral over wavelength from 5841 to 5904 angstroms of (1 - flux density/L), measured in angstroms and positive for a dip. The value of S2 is 2.5 angstroms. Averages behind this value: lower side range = 99.7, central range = 92.8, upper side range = 93.8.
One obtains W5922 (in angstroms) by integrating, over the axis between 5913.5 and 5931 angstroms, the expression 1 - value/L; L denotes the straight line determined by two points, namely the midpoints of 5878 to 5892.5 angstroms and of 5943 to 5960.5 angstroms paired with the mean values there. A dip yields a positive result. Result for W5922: -0.45 angstroms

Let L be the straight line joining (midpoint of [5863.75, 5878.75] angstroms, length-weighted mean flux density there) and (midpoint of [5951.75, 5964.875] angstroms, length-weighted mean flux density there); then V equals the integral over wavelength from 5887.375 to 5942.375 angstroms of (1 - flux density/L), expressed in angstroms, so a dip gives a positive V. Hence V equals 4.62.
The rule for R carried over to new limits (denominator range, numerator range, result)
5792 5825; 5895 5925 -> 0.93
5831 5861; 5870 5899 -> 0.87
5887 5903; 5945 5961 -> 1.24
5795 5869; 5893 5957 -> 0.93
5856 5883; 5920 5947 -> 0.96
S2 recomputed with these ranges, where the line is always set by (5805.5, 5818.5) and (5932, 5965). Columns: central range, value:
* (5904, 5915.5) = 0.18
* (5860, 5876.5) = -0.29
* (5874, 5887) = 0.42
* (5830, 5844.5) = -0.50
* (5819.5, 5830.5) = -0.26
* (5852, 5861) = -0.18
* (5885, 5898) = 2.96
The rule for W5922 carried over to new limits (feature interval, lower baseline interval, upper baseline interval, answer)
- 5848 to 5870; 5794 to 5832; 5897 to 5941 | -0.54 angstroms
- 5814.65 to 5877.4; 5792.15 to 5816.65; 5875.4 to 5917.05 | -4.71 angstroms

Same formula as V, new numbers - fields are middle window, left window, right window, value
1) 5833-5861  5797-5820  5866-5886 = -0.74 angstroms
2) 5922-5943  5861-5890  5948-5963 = 0.13 angstroms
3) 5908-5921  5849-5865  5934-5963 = 0.40 angstroms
